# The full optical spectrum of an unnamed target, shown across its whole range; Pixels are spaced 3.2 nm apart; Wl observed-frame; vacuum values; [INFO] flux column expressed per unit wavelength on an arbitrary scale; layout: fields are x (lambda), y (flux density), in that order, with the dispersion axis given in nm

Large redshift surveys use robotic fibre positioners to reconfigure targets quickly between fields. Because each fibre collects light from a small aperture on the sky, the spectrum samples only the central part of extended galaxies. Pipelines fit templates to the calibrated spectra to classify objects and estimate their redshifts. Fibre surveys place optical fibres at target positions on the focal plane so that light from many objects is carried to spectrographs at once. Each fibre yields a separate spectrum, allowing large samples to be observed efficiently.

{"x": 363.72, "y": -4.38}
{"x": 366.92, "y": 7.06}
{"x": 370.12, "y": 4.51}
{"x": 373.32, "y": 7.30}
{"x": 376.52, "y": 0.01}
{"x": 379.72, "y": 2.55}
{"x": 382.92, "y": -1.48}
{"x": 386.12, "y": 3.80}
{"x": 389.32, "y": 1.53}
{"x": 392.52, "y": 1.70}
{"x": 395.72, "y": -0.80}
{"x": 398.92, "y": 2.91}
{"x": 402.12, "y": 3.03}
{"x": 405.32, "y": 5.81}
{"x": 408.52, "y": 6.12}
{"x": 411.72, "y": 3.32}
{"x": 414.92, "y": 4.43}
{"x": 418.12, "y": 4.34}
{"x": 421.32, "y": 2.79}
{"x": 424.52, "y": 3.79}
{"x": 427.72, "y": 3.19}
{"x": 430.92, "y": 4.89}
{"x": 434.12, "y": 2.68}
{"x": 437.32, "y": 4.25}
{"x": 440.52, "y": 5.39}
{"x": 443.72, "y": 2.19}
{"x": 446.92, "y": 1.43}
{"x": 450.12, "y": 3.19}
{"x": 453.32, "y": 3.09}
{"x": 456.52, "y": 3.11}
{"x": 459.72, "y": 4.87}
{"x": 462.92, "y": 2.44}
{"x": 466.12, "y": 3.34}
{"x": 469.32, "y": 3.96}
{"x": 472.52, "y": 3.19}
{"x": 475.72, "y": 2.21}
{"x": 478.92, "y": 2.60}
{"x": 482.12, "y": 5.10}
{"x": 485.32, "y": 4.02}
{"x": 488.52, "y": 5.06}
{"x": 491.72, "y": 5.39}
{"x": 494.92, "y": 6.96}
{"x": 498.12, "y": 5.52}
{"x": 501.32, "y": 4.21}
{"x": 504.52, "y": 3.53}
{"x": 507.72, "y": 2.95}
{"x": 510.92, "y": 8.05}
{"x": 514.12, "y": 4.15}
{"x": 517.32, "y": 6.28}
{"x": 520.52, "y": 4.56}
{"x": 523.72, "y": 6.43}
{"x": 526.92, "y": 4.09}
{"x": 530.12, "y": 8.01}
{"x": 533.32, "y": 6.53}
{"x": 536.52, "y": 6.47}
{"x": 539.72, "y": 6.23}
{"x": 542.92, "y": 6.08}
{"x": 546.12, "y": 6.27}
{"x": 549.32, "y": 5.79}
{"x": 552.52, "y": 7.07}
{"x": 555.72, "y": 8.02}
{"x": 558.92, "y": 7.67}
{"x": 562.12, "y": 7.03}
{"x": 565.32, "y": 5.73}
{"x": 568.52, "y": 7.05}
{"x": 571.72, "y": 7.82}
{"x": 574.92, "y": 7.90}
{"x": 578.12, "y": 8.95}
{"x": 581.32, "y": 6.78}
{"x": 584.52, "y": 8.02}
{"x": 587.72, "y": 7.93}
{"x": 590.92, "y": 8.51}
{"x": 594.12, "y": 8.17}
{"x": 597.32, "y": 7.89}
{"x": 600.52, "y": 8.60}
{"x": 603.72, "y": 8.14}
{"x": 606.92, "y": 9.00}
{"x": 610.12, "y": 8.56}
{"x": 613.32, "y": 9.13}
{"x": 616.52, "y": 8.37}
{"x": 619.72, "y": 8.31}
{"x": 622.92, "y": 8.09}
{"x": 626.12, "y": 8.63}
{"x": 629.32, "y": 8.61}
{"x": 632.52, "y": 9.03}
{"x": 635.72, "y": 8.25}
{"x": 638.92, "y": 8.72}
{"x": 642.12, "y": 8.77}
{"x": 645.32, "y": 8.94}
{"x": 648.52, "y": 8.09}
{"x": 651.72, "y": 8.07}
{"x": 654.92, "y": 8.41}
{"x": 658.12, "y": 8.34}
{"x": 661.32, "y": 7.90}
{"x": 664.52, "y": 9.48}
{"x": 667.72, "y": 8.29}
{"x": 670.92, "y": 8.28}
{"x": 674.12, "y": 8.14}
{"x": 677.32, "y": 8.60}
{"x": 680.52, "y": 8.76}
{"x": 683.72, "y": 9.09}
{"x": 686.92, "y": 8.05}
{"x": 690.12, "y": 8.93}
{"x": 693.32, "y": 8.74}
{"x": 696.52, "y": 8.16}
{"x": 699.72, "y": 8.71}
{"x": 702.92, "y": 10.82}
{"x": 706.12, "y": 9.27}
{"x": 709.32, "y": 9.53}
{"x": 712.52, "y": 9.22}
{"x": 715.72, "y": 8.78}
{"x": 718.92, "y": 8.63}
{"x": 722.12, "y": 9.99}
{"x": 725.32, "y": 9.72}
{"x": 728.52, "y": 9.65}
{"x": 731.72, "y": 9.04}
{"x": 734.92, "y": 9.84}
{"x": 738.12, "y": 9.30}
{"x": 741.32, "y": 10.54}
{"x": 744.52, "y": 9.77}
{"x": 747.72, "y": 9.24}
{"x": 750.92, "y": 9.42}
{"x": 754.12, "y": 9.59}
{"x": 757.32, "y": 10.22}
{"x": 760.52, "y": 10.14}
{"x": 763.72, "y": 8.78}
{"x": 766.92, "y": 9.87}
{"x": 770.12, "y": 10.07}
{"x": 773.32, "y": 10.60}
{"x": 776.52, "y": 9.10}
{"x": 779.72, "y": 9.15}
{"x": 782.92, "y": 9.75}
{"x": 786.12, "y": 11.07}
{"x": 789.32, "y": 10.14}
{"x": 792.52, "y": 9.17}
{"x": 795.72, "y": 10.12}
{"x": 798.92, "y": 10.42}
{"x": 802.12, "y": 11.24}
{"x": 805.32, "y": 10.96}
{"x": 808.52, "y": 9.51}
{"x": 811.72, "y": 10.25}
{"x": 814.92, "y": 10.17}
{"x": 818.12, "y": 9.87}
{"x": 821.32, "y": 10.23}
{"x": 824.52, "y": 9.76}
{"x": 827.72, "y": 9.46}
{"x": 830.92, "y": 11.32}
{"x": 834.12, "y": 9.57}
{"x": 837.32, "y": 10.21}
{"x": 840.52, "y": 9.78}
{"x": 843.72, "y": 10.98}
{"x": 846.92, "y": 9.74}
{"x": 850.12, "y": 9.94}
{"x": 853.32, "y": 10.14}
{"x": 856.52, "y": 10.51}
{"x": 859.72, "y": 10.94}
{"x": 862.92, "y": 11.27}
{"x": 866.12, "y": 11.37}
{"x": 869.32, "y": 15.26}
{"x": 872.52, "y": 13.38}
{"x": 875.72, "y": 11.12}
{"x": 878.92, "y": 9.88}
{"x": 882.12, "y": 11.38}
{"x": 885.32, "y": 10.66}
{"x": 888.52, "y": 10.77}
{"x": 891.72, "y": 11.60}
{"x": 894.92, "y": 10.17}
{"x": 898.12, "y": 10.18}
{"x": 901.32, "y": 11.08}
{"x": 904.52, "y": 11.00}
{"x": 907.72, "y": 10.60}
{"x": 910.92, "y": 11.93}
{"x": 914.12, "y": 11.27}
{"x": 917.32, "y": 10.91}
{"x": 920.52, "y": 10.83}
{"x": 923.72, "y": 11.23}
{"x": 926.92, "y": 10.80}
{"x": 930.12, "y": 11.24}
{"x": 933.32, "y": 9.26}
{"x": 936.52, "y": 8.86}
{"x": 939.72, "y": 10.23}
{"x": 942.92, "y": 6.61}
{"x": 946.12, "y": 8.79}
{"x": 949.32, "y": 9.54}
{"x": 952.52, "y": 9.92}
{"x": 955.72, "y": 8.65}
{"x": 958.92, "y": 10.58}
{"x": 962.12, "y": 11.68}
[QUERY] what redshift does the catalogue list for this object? 0.325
